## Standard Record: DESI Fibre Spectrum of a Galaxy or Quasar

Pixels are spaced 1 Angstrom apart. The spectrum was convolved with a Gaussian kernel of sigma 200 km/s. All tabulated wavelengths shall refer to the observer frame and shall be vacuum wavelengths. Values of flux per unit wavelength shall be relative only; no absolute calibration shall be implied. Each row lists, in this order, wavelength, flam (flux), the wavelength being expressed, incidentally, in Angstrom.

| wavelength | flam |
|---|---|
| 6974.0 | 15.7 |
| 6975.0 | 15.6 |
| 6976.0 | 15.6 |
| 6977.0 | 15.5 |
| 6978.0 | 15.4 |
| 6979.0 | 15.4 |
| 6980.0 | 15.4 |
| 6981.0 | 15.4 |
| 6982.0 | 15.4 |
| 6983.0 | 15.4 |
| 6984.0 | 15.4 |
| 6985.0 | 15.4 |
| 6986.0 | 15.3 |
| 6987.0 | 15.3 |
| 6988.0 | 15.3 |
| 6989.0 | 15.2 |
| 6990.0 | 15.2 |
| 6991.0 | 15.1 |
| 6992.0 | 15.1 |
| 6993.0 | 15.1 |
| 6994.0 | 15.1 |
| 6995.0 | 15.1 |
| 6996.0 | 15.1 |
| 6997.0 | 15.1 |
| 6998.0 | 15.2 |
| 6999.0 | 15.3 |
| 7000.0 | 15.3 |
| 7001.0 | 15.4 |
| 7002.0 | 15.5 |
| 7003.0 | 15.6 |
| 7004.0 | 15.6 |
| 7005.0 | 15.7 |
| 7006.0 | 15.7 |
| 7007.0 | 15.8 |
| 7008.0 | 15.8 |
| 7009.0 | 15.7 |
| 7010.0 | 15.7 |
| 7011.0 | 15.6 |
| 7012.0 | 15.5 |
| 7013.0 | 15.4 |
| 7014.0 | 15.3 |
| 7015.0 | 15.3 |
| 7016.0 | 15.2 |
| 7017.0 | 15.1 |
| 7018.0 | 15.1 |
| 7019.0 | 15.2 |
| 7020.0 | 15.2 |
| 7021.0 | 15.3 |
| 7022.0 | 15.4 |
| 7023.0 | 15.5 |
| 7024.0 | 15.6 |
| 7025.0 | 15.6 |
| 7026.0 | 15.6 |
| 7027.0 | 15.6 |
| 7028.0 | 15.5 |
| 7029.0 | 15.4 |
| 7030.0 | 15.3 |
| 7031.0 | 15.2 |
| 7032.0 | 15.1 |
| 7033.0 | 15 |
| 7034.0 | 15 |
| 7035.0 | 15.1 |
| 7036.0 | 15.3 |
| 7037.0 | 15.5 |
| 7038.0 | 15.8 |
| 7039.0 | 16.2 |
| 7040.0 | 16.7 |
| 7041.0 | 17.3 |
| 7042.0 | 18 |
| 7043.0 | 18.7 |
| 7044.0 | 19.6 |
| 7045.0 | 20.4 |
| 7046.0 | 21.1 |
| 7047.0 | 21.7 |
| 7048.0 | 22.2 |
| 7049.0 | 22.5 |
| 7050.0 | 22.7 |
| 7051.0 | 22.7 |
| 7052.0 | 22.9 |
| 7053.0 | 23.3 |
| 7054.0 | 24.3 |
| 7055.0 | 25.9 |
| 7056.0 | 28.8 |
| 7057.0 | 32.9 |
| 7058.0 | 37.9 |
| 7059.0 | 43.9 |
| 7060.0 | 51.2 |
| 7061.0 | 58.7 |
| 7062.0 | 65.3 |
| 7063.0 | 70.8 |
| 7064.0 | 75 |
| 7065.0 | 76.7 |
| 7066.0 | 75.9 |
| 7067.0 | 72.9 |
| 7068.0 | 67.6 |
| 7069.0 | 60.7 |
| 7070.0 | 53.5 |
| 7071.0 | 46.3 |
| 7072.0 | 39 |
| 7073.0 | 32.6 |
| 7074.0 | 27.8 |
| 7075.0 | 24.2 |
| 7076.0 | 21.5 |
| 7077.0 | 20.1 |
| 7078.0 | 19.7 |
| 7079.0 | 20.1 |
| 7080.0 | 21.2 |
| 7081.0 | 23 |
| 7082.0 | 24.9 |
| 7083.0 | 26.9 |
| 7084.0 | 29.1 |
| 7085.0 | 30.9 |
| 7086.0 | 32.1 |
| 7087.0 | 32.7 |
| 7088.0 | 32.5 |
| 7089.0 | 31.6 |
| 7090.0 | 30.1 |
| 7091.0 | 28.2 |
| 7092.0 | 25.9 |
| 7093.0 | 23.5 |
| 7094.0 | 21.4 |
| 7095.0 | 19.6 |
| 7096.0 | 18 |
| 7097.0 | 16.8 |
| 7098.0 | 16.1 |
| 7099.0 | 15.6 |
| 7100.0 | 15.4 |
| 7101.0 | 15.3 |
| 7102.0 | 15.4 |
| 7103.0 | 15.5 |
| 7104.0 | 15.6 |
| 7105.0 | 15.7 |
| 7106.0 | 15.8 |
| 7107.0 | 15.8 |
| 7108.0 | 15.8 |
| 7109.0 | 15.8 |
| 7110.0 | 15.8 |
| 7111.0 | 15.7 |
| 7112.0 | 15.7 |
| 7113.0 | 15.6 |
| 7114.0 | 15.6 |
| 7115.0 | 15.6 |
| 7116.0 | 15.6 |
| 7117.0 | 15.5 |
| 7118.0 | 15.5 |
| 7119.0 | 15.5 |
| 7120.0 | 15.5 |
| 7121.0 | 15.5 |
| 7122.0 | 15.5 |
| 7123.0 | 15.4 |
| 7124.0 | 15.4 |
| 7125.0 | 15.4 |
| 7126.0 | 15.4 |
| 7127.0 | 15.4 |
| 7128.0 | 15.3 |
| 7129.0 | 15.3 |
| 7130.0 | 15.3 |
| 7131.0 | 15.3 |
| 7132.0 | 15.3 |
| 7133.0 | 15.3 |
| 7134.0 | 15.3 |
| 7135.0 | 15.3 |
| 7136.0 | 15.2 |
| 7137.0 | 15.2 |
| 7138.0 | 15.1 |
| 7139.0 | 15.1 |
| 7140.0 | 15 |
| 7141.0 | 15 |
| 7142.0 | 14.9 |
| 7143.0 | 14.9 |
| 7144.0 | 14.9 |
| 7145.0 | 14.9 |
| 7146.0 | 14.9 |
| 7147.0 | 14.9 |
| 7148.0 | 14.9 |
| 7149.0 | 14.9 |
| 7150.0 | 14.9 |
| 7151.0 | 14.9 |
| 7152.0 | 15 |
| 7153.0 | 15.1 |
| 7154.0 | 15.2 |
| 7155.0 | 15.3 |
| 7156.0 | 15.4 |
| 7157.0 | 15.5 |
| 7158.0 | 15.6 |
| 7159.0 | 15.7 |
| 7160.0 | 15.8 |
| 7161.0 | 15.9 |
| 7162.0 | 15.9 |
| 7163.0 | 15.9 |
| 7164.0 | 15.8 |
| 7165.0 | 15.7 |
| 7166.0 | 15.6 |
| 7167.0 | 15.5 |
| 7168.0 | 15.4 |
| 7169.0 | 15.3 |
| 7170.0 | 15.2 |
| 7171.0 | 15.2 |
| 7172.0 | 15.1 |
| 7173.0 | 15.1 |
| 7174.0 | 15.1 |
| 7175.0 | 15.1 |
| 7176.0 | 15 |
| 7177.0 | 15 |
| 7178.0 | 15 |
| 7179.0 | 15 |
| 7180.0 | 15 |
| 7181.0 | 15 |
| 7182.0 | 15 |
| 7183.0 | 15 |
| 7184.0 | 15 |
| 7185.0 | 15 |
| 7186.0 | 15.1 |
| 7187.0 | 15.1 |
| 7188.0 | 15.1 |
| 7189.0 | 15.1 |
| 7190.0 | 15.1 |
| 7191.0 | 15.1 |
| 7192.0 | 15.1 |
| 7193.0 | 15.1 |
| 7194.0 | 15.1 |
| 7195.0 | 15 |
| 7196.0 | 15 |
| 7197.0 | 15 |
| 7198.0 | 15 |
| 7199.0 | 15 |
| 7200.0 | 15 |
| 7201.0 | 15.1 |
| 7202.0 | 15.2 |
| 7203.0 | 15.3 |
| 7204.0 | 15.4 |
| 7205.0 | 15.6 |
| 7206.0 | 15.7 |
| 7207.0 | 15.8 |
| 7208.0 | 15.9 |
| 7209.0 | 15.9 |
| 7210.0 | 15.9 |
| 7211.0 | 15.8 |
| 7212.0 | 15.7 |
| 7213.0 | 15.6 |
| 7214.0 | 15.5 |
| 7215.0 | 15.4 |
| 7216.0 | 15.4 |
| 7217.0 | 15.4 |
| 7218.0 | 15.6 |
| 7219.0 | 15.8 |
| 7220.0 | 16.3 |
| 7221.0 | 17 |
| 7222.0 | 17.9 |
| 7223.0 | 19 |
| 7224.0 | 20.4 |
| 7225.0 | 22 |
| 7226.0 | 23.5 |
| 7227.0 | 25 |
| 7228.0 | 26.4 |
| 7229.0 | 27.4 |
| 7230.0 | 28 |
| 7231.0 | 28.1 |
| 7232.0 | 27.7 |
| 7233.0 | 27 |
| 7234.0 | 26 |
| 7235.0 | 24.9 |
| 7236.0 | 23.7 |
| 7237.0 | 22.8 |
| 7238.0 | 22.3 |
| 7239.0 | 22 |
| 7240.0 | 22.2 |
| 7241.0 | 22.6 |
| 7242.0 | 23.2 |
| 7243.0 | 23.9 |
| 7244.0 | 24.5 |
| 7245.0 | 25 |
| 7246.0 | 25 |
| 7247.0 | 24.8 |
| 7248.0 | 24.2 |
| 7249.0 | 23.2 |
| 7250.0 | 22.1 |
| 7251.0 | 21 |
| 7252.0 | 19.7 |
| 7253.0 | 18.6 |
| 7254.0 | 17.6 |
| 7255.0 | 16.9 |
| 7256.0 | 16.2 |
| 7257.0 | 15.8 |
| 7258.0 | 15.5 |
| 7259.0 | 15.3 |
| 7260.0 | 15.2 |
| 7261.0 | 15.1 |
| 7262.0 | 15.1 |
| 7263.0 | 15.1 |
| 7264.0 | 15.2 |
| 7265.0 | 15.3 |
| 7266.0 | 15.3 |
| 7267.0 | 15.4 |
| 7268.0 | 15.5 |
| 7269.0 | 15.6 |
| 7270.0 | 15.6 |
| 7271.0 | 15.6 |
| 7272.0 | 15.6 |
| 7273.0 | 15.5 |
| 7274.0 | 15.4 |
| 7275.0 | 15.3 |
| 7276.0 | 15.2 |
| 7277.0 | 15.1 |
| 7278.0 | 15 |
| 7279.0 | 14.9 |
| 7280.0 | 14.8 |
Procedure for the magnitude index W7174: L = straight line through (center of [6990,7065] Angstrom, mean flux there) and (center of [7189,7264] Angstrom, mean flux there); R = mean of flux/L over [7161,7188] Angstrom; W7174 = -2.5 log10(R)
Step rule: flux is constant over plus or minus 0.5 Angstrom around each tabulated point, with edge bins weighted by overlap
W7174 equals 0.27 mag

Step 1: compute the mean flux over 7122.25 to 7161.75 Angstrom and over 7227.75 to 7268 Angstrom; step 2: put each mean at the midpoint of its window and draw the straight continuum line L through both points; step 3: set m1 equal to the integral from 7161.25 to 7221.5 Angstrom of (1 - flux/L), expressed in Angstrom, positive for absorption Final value 8.5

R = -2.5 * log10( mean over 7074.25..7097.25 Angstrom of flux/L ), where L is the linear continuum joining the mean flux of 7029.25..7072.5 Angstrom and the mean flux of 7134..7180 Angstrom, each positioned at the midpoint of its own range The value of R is 0.10 mag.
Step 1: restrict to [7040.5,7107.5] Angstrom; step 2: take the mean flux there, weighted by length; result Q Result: 30.9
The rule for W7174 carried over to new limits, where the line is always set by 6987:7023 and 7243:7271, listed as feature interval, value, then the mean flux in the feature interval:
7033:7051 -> -0.170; 18.5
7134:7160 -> 0.129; 15.1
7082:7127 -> -0.174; 19.4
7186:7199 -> 0.167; 15.1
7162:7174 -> 0.122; 15.4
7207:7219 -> 0.140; 15.7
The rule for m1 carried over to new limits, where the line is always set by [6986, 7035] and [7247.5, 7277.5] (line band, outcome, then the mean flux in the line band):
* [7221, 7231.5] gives -4.38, 23.4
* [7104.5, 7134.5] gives 0.81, 15.5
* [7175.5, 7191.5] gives 1.24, 15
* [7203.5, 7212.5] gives 0.38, 15.7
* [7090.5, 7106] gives -2.56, 18.4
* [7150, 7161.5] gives 0.55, 15.4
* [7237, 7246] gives -3.61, 23.3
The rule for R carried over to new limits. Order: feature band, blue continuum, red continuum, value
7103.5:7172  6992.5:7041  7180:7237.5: 0.11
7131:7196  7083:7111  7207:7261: 0.35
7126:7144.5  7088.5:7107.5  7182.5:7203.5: 0.17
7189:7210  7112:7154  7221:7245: 0.34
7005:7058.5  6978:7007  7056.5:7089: 0.48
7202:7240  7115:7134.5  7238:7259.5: 0.00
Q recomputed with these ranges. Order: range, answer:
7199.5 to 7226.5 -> 16.6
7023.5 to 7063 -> 23.8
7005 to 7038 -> 15.4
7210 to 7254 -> 21.5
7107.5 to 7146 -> 15.4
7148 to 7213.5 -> 15.3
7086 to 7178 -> 16.7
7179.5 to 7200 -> 15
